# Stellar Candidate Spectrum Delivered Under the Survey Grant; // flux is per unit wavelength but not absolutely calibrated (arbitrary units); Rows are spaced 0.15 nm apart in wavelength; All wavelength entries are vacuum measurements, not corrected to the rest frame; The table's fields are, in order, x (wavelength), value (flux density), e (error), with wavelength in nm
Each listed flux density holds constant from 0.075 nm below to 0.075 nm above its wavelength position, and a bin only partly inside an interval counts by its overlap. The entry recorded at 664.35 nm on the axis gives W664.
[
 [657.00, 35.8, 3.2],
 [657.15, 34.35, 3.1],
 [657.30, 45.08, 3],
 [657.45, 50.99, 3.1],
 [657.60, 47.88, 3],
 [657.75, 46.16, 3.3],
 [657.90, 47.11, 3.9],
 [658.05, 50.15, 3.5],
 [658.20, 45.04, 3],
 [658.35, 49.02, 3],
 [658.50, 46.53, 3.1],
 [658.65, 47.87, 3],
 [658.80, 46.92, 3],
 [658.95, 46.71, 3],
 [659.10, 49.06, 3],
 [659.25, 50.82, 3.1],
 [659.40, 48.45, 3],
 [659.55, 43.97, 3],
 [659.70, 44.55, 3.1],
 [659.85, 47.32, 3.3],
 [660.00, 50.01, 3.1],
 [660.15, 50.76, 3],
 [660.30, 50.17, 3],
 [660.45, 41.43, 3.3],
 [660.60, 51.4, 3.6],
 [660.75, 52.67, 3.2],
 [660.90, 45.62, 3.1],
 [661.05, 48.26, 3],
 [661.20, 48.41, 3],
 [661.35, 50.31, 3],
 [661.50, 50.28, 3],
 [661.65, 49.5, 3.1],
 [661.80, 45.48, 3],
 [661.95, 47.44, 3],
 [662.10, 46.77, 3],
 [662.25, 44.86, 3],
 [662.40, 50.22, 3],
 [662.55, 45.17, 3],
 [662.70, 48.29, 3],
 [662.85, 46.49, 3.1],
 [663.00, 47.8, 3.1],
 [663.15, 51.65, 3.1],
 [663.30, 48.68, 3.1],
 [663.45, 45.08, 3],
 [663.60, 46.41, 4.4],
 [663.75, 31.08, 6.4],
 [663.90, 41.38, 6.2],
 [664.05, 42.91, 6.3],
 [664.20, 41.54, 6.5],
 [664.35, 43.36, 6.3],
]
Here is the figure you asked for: 43.36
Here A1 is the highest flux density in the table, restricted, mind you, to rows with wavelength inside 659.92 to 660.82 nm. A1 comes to 52.67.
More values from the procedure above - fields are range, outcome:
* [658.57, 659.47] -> 50.82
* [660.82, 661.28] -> 48.41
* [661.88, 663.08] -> 50.22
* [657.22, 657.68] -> 50.99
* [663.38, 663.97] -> 46.41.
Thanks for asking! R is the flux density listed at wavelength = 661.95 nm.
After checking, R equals 47.44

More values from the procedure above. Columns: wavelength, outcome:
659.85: 47.32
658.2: 45.04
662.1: 46.77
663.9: 41.38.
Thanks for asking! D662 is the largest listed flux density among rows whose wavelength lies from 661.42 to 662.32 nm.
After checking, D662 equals 50.28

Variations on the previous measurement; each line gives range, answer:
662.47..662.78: 48.29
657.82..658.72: 50.15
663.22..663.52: 48.68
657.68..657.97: 47.11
